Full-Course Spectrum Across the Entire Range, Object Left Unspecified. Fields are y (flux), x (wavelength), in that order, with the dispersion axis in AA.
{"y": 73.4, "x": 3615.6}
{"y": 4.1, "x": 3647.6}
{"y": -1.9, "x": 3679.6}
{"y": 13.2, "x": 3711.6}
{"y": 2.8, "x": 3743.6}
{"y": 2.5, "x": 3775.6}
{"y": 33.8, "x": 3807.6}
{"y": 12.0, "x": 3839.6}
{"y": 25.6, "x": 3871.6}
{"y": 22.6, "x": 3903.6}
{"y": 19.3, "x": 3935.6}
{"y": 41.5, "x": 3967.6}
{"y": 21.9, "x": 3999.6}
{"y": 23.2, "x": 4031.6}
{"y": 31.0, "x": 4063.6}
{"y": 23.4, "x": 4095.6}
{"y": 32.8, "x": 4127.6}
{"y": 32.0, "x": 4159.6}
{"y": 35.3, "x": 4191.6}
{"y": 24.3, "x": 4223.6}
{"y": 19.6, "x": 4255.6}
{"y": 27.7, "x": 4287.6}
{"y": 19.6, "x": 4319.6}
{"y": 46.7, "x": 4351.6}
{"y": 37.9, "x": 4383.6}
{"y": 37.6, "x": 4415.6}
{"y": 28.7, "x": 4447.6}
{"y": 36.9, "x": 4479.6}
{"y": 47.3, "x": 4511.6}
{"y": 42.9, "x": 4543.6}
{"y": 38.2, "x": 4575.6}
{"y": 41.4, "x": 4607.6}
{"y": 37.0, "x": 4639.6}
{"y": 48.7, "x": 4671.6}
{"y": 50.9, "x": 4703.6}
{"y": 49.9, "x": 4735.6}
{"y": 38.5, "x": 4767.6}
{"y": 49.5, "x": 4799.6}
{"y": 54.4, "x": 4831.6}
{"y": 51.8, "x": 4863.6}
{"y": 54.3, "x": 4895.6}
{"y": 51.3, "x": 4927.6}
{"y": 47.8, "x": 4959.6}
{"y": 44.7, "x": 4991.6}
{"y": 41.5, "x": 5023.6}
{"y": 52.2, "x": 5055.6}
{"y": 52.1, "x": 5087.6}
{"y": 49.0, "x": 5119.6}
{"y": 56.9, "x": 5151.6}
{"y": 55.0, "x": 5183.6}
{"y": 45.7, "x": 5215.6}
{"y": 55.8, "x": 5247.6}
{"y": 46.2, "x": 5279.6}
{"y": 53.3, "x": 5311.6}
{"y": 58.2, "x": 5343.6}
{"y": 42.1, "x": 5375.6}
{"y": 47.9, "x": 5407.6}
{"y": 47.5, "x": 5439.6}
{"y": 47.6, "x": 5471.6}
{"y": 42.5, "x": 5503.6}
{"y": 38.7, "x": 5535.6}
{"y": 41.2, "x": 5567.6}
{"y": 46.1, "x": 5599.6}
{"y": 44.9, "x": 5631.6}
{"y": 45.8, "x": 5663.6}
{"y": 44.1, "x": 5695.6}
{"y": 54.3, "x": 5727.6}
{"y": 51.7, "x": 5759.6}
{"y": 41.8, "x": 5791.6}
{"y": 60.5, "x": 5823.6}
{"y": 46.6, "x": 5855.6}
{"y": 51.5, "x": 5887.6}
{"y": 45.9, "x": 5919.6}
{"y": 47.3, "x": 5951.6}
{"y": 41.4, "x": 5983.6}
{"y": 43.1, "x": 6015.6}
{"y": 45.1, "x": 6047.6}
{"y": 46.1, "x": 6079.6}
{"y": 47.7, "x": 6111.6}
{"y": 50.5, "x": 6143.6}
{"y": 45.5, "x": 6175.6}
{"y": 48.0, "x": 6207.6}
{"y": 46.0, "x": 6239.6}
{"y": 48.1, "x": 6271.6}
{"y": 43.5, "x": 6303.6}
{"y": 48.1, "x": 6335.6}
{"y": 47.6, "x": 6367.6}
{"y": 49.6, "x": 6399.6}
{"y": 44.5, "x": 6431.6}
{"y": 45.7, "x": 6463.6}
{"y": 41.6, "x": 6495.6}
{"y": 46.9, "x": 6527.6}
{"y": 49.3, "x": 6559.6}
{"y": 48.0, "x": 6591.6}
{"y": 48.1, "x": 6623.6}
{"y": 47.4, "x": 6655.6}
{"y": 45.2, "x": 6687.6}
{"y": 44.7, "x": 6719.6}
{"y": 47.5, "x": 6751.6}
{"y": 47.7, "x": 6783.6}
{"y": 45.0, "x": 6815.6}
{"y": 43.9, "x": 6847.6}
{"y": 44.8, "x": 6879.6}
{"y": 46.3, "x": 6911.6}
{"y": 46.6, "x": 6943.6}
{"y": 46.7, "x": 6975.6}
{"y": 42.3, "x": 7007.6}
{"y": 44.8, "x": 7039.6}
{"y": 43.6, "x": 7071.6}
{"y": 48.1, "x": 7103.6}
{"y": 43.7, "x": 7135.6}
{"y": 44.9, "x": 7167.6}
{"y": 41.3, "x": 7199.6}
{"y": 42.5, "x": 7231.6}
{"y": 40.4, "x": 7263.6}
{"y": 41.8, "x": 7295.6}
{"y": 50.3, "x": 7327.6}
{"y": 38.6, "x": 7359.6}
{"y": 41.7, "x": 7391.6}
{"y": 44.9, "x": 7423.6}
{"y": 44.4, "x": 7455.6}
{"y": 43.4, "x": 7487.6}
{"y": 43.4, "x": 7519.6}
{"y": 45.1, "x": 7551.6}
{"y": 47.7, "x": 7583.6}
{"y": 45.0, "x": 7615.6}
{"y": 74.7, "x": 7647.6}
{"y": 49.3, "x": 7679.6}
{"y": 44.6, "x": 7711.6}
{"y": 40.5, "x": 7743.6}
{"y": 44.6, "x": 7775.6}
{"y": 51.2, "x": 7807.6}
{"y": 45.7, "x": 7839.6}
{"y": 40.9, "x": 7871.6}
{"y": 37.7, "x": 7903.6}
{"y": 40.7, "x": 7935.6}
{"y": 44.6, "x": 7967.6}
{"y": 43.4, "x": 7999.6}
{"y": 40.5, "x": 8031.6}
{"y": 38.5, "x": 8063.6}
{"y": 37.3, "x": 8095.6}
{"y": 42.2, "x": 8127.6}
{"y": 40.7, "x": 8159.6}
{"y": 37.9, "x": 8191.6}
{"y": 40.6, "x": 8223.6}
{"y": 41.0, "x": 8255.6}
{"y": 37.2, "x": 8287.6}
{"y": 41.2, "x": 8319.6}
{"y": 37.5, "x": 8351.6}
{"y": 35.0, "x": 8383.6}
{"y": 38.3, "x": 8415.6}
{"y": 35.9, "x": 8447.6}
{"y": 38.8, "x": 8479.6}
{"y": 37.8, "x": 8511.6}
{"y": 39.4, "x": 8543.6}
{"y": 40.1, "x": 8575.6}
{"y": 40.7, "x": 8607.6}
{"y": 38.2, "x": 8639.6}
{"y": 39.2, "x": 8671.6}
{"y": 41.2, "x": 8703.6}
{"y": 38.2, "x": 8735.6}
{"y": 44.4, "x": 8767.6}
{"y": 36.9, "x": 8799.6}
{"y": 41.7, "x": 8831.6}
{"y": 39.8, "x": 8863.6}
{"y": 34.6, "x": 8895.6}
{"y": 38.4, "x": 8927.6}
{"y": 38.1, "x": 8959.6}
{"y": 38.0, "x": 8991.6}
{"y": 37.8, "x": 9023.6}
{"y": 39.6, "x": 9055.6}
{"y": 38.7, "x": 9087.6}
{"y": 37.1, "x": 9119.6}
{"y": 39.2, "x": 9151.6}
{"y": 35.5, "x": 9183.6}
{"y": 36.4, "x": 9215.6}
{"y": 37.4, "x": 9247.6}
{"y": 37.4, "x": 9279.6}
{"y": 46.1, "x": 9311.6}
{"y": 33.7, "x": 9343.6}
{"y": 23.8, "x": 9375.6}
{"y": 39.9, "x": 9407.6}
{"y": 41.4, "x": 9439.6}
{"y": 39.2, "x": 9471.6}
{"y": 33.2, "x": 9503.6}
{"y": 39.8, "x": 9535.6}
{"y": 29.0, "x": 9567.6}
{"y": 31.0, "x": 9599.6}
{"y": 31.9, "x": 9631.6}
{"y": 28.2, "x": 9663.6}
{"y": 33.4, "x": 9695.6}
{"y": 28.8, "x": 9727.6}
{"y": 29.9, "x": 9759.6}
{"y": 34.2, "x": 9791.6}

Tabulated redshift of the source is 0.16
